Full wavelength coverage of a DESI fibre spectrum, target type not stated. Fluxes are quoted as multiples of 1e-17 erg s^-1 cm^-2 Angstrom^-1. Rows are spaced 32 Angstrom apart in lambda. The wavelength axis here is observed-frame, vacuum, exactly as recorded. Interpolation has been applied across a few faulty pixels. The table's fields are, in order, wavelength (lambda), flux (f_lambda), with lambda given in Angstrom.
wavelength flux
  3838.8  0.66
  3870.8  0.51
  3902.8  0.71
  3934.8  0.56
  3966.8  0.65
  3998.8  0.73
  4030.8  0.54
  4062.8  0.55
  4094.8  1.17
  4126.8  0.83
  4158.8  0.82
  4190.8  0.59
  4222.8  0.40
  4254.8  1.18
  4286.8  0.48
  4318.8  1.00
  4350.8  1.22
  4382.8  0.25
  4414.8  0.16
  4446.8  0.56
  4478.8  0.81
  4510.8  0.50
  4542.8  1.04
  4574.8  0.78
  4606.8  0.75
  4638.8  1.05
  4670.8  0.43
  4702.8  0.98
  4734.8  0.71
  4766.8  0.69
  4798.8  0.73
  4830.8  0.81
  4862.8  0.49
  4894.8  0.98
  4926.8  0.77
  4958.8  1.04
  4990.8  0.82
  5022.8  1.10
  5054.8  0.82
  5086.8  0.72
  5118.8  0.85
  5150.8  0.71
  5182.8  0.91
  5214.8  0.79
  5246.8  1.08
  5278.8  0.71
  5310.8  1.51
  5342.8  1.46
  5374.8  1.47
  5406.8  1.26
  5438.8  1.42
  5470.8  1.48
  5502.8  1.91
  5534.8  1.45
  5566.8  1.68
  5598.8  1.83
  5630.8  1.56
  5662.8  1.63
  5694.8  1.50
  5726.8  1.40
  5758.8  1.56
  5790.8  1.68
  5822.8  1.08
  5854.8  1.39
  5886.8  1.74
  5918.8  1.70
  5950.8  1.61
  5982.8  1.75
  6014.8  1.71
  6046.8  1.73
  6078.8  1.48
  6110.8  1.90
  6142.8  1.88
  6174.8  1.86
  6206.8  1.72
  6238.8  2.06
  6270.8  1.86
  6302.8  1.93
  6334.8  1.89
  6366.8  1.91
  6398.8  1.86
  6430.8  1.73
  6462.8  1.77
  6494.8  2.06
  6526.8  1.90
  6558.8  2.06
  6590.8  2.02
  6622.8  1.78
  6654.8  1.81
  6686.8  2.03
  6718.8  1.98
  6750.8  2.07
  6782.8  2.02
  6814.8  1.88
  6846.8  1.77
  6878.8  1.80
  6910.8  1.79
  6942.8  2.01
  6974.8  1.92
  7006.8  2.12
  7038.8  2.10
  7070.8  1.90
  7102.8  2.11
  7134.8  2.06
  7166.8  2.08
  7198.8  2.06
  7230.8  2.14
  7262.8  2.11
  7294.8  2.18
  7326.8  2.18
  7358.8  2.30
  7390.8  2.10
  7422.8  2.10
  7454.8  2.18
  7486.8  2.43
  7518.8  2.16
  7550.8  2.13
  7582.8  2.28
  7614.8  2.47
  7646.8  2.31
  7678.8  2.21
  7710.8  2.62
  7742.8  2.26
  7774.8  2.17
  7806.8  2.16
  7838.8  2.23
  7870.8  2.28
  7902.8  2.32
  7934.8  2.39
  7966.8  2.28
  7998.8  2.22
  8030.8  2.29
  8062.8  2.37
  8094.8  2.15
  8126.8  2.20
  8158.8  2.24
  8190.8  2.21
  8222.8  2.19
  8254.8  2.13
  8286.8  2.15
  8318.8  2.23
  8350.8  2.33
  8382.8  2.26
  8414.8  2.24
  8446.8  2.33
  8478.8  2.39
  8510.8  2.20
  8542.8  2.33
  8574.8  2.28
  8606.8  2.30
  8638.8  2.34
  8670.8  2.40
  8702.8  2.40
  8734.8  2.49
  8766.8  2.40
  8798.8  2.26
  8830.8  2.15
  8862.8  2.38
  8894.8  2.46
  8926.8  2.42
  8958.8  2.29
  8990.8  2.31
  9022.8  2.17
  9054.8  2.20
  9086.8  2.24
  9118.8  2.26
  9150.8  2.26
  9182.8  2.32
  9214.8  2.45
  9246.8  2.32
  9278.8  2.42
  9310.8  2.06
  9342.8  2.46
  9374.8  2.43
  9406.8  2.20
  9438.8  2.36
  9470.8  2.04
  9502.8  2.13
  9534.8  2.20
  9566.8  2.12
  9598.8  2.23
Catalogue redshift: 0.327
